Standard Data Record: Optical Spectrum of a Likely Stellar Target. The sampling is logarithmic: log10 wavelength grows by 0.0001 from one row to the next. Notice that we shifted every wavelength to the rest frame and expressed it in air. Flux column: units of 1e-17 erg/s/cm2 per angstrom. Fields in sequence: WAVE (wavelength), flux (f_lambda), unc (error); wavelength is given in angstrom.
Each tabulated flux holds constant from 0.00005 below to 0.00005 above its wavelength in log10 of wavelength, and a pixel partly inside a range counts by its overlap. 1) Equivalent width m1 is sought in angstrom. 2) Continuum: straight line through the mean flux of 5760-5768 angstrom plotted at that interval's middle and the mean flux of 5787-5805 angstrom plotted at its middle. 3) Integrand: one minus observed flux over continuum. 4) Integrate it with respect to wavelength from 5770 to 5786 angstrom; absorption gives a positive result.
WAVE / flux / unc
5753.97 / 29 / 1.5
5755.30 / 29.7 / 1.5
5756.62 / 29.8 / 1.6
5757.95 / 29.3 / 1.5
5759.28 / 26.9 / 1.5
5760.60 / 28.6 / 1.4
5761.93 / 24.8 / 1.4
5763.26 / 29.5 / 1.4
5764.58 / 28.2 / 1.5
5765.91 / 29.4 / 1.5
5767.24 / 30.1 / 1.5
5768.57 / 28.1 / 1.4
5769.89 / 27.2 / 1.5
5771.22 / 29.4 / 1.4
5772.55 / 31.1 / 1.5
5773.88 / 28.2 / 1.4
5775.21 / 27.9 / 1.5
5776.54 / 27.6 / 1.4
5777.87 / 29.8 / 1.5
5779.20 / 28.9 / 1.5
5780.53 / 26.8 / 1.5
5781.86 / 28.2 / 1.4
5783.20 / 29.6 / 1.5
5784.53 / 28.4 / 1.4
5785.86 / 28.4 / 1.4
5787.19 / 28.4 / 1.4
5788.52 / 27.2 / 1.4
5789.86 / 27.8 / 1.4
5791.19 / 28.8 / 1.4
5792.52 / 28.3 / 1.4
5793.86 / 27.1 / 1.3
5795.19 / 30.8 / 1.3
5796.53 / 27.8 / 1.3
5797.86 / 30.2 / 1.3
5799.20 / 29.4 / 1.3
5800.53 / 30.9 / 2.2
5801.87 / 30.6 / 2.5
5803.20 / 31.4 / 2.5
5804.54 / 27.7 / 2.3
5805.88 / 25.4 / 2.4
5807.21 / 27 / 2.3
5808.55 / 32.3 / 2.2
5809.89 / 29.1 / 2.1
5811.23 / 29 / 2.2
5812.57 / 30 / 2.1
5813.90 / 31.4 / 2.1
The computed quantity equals 0.0 angstrom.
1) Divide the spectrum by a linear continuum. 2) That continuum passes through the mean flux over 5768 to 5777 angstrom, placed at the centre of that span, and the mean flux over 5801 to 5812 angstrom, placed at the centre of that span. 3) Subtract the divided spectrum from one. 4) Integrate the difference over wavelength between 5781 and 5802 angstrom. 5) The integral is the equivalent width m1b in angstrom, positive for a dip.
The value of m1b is 0.0 angstrom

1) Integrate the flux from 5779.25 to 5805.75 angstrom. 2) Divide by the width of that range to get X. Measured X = 28.8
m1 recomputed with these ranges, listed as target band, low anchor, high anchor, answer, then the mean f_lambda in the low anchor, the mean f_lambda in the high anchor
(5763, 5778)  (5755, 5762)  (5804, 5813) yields -0.2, 28.4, 28.6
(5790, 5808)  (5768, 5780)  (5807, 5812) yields 0.3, 28.7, 29.5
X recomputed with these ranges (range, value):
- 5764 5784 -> 28.7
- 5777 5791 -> 28.4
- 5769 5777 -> 28.6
